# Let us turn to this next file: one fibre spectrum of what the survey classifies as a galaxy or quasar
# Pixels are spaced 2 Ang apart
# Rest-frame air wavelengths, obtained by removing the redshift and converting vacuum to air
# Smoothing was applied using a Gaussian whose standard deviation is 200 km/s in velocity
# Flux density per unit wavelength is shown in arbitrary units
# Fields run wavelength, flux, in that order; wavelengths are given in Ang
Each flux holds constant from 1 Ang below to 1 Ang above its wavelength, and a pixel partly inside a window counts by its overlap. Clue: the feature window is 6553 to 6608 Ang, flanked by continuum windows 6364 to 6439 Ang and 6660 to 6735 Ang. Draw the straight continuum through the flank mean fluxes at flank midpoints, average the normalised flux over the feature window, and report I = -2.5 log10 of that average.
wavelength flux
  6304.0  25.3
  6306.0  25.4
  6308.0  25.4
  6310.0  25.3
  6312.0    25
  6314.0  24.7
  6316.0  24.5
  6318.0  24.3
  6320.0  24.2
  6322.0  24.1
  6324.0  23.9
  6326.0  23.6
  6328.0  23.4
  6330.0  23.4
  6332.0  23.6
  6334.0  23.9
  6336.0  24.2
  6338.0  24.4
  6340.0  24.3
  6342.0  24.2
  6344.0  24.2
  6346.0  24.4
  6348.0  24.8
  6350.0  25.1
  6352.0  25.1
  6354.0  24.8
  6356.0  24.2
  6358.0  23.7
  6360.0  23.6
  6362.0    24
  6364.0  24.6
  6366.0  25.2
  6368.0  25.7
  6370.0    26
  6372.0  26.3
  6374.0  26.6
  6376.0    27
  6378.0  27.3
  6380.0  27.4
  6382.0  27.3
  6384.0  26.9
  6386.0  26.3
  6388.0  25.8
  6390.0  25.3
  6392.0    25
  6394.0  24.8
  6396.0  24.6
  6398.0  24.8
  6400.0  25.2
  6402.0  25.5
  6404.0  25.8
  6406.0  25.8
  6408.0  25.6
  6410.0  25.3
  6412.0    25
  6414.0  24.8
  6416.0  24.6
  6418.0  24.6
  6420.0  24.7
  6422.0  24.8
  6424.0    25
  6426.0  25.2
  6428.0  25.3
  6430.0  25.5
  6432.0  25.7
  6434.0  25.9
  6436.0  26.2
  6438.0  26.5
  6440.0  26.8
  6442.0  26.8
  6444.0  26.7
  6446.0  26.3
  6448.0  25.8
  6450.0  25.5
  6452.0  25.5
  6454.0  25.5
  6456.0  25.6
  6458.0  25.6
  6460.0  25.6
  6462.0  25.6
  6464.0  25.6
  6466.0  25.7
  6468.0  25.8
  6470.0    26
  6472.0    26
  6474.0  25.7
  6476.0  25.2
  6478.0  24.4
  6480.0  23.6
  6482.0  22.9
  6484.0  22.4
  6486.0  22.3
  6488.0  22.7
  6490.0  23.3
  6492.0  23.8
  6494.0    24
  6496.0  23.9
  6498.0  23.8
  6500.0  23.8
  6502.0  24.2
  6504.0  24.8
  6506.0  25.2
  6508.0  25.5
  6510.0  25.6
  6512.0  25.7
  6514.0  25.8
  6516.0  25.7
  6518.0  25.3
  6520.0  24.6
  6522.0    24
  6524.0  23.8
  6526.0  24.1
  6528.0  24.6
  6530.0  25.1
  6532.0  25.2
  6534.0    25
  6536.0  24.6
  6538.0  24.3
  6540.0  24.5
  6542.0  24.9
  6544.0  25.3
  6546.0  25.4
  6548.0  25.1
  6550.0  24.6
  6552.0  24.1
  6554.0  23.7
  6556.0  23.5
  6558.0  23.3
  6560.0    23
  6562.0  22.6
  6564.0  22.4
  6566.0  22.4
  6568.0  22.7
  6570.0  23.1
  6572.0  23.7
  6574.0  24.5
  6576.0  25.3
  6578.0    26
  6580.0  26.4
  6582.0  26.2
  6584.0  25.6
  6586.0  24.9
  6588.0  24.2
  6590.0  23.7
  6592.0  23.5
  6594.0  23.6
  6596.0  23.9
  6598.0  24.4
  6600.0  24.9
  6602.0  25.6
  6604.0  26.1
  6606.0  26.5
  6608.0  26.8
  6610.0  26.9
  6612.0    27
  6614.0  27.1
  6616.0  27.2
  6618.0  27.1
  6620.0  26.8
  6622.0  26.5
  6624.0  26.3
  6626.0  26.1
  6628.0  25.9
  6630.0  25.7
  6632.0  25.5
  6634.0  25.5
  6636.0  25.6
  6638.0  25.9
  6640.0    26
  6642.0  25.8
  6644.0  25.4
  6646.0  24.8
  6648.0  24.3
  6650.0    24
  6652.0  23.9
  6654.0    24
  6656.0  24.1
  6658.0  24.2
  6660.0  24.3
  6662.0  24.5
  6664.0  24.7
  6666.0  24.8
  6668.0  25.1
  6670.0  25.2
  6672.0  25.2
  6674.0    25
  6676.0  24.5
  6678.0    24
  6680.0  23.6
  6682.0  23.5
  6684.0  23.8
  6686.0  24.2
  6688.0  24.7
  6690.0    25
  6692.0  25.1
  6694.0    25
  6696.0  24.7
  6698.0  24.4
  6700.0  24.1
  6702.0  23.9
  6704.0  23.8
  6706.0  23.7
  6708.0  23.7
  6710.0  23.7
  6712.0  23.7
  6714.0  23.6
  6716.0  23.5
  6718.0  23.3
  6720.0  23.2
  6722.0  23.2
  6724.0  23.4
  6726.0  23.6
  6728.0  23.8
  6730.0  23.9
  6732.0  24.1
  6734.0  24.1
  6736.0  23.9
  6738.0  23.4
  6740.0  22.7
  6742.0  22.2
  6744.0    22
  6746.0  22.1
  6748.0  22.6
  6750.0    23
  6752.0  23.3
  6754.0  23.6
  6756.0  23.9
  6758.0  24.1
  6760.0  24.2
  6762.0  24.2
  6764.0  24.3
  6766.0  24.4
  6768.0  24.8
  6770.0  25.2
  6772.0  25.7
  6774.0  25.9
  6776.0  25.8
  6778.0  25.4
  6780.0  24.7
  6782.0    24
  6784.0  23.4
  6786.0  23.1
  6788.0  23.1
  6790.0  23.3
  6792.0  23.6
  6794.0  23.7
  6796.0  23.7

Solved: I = 0.02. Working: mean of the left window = 25.6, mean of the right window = 24.1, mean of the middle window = 24.3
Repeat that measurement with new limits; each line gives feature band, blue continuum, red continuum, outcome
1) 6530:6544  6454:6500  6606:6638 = 0.02 mag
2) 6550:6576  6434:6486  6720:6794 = 0.07 mag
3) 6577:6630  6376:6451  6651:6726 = -0.05 mag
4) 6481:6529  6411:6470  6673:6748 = 0.04 mag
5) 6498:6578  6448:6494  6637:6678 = 0.02 mag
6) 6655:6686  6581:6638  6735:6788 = 0.02 mag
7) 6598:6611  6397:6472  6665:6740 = -0.06 mag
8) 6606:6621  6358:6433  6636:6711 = -0.09 mag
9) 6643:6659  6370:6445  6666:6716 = 0.01 mag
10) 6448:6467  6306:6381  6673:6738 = -0.05 mag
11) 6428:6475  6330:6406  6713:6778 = -0.04 mag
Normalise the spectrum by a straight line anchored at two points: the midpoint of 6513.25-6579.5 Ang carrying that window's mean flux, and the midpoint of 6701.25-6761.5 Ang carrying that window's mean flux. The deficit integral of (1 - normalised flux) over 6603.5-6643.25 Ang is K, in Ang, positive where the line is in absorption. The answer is -3.91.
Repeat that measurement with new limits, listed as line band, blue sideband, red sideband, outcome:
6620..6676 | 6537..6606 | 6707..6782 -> -2.3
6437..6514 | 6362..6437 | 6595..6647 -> 2.1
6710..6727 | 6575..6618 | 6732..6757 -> 0.1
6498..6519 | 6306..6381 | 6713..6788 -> -0.6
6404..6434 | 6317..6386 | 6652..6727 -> -0.5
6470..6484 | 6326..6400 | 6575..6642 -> 0.4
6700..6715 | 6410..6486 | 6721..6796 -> 0.2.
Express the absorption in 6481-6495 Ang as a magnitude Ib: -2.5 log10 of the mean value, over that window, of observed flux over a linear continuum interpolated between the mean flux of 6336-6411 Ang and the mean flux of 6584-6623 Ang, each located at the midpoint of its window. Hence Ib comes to 0.11 mag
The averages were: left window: 25.3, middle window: 23.1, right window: 25.6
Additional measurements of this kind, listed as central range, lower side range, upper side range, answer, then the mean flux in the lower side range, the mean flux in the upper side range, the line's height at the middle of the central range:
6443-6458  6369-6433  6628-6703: -0.02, 25.6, 24.7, 25.5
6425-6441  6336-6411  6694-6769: -0.04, 25.3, 23.6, 25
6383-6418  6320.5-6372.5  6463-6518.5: -0.04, 24.4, 24.6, 24.5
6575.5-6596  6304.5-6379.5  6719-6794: -0.03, 24.7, 23.8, 24.2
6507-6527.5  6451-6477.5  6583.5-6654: 0.02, 25.6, 25.5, 25.6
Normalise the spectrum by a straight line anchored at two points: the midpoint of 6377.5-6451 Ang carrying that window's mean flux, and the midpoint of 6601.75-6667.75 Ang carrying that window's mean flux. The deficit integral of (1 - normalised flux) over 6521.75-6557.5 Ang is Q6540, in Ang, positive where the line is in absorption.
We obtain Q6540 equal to 1.5 Ang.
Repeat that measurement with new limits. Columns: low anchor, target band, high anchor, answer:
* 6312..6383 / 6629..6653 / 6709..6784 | -1.10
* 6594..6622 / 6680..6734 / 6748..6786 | 2.31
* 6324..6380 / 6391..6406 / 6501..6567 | -0.28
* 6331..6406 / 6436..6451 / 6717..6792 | -0.85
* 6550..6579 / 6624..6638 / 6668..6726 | -1.12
